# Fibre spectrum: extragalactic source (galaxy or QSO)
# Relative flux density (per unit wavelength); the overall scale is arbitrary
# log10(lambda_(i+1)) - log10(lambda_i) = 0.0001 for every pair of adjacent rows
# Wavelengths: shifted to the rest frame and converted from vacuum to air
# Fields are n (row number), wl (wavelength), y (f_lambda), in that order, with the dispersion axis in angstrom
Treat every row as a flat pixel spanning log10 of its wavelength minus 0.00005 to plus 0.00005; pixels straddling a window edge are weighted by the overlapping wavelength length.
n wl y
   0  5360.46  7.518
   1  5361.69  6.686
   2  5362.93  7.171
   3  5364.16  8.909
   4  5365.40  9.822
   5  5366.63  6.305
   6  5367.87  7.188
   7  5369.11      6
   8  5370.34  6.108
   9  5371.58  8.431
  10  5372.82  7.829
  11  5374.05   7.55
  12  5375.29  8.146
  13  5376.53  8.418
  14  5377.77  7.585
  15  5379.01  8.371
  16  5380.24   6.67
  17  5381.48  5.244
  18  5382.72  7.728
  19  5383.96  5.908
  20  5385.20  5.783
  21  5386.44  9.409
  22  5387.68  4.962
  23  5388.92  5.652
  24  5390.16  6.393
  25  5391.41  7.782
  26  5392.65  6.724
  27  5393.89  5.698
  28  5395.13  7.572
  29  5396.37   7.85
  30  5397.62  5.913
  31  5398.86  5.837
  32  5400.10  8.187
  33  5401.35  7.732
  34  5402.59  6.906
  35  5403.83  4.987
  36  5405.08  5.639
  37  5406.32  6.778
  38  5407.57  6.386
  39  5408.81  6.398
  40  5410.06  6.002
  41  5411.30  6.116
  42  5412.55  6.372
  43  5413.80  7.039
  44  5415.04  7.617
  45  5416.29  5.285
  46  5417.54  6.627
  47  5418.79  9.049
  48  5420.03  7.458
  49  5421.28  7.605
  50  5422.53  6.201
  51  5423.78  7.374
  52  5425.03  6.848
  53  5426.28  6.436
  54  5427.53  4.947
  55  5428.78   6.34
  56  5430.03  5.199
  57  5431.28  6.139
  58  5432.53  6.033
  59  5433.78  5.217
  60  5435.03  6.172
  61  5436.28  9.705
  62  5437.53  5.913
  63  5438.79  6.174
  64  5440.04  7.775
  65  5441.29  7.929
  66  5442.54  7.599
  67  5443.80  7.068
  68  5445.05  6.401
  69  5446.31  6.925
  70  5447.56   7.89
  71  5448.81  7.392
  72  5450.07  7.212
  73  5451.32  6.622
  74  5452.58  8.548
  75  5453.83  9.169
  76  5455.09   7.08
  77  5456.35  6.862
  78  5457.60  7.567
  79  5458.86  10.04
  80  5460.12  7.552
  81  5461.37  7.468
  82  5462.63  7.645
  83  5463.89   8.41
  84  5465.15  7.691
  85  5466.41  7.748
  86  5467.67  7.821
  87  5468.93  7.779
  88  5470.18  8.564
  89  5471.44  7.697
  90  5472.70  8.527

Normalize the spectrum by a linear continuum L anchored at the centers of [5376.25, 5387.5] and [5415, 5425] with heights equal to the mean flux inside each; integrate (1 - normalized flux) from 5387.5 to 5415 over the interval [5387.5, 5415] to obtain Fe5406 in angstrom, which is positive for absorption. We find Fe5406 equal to 2.18 angstrom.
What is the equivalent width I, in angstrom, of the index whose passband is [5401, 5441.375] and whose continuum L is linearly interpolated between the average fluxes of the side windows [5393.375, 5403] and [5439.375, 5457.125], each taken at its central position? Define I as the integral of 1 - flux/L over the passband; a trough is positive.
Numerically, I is 3.4 angstrom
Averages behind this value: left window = 6.98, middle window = 6.59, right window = 7.46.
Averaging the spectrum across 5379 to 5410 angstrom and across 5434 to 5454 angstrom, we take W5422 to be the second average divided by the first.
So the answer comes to 1.1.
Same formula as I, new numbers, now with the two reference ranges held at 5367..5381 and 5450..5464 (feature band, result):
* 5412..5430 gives 2.2 angstrom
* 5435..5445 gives 0.6 angstrom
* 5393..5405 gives 1.4 angstrom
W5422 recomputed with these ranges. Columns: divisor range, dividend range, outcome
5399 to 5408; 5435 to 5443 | 1.12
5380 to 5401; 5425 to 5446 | 0.99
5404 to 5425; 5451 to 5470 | 1.18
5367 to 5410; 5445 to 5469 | 1.13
